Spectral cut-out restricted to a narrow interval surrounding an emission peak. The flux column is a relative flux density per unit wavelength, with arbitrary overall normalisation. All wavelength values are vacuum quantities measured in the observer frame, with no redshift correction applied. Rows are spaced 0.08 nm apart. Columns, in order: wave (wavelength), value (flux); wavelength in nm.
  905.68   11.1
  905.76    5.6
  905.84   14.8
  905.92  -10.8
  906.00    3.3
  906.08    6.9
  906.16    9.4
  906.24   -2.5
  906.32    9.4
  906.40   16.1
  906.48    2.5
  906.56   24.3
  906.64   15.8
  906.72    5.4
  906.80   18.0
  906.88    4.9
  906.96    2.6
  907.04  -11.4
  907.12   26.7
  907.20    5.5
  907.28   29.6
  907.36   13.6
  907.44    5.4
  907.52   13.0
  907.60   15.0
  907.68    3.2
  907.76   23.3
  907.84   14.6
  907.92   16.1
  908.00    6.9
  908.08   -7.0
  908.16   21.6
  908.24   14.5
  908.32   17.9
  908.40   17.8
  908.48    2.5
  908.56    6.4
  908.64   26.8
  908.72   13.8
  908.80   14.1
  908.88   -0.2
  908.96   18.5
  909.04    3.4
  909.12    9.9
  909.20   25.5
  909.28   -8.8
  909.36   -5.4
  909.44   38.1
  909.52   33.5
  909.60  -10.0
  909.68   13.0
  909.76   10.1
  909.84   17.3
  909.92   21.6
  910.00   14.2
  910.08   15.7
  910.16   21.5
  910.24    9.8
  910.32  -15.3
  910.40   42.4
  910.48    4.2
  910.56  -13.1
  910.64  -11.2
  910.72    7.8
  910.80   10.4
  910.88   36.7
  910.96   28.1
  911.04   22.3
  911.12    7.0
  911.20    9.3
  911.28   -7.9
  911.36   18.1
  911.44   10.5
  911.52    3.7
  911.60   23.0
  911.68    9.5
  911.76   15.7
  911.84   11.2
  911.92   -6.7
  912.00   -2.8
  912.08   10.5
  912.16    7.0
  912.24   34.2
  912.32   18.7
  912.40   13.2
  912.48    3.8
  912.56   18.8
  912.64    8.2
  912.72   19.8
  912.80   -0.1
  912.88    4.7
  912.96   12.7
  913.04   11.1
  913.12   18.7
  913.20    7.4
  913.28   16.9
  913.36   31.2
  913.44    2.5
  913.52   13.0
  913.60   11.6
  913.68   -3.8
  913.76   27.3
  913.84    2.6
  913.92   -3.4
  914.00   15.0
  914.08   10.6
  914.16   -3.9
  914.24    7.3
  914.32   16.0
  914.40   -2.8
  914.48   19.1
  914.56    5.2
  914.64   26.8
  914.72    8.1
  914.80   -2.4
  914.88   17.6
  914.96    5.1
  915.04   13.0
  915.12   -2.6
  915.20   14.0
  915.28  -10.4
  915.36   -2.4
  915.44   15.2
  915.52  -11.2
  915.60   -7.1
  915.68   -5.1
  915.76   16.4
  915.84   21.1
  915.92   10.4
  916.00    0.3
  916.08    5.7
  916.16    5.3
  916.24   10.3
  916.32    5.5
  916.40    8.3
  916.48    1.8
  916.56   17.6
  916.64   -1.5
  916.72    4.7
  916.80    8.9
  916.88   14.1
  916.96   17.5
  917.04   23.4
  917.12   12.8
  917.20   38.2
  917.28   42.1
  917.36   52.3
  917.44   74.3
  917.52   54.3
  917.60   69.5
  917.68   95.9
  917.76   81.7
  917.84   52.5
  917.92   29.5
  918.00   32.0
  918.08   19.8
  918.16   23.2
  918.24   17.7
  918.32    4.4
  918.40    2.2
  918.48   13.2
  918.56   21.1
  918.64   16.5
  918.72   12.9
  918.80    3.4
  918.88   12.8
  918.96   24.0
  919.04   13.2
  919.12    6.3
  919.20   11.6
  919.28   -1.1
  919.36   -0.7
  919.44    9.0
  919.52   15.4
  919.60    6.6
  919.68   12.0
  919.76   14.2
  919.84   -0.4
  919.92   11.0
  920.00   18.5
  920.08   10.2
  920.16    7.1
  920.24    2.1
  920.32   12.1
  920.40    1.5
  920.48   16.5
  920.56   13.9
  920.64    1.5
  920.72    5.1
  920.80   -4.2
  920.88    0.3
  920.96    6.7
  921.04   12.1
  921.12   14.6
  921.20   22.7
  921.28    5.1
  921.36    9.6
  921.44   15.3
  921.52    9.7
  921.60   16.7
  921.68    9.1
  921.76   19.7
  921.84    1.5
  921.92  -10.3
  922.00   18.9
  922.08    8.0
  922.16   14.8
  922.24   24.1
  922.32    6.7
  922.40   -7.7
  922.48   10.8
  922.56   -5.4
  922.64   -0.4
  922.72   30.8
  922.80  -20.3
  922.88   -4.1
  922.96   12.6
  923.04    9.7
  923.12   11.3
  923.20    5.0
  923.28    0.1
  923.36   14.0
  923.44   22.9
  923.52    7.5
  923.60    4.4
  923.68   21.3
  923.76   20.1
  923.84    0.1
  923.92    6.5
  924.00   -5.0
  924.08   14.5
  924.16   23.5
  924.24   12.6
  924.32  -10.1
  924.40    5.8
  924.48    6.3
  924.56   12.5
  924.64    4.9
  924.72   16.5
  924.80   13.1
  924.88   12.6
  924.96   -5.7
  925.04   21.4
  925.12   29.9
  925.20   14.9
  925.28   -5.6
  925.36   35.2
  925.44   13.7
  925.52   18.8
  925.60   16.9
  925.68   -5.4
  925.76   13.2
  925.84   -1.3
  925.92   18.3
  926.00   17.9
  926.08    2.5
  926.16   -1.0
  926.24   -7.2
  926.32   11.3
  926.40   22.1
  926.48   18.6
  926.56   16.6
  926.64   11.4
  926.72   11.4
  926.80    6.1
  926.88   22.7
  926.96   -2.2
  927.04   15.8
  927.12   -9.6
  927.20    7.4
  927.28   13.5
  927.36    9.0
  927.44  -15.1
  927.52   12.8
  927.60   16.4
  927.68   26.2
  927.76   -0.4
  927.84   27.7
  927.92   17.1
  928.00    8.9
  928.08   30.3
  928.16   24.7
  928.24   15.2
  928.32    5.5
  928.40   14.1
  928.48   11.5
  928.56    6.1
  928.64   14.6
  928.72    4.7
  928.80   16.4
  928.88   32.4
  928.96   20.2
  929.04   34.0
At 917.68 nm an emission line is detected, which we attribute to H-beta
